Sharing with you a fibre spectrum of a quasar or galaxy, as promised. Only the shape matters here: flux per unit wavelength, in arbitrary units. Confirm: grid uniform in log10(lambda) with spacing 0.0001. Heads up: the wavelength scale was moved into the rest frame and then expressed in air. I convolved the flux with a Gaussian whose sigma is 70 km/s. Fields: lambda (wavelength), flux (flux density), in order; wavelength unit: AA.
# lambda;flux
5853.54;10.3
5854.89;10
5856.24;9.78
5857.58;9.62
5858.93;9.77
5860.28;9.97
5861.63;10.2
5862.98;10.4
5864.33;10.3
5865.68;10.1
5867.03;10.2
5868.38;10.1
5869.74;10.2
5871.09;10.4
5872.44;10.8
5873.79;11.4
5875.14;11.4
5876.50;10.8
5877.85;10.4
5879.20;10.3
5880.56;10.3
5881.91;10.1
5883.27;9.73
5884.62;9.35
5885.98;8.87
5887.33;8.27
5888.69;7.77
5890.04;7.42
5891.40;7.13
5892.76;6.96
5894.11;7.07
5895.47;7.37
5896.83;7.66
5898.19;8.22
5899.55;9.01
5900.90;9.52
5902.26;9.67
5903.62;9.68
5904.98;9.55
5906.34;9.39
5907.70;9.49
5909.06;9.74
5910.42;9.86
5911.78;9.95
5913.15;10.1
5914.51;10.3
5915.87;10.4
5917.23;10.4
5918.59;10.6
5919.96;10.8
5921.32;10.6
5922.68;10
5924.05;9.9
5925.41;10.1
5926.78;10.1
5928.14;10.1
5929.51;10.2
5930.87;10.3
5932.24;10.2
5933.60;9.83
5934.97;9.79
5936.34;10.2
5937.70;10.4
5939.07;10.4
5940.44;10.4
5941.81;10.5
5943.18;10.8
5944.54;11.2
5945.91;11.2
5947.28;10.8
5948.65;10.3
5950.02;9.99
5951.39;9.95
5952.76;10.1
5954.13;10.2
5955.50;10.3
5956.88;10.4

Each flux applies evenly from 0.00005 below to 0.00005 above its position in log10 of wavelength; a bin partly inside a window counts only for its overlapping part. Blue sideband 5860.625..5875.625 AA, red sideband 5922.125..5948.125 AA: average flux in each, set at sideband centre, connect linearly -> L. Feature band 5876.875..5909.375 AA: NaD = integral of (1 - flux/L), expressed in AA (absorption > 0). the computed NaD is 4.8 AA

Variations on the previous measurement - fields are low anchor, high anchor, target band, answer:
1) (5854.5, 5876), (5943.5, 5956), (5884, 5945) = 5.0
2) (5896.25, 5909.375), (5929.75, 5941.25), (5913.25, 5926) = -0.8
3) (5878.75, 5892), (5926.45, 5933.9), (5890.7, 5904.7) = 1.5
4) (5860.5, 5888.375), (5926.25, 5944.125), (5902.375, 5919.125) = 0.5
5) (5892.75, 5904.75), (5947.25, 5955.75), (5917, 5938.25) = -1.8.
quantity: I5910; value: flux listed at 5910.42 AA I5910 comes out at 9.86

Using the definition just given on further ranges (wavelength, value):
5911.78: 9.95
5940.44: 10.4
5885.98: 8.87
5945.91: 11.2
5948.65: 10.3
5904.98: 9.55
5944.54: 11.2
